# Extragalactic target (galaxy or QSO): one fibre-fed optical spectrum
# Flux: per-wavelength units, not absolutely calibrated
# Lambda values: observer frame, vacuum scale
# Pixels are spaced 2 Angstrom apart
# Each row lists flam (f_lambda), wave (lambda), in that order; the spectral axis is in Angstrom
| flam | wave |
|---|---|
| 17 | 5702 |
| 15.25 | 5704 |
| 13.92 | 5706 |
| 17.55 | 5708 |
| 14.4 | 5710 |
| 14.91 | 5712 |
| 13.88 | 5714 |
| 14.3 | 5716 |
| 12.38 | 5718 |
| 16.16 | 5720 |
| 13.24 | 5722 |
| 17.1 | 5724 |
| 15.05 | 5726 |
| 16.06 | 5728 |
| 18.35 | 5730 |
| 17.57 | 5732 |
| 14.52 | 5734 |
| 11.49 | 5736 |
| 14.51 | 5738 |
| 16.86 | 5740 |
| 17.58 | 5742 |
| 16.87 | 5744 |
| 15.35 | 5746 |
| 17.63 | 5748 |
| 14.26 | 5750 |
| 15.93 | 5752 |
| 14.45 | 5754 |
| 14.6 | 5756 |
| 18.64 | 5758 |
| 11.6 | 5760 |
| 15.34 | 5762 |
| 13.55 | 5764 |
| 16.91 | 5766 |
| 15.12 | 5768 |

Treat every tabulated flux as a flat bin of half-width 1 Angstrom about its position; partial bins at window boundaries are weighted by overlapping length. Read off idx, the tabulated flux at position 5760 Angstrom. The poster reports 11.6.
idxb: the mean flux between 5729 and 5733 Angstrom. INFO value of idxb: 18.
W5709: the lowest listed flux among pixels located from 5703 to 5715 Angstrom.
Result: 13.88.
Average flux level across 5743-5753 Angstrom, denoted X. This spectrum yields 16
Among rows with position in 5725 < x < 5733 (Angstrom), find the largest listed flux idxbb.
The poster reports 18.35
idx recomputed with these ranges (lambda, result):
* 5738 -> 14.51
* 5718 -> 12.38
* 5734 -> 14.52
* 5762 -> 15.34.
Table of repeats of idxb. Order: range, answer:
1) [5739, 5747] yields 16.7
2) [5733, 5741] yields 14.3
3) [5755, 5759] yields 16.6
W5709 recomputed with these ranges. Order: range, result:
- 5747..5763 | 11.6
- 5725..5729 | 15.05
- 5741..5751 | 14.26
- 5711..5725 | 12.38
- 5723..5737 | 11.49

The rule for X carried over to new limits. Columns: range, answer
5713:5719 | 13.5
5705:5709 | 15.7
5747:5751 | 15.9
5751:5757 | 15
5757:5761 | 15.1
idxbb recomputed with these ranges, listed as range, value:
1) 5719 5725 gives 17.1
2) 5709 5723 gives 16.16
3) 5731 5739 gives 17.57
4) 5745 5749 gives 17.63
